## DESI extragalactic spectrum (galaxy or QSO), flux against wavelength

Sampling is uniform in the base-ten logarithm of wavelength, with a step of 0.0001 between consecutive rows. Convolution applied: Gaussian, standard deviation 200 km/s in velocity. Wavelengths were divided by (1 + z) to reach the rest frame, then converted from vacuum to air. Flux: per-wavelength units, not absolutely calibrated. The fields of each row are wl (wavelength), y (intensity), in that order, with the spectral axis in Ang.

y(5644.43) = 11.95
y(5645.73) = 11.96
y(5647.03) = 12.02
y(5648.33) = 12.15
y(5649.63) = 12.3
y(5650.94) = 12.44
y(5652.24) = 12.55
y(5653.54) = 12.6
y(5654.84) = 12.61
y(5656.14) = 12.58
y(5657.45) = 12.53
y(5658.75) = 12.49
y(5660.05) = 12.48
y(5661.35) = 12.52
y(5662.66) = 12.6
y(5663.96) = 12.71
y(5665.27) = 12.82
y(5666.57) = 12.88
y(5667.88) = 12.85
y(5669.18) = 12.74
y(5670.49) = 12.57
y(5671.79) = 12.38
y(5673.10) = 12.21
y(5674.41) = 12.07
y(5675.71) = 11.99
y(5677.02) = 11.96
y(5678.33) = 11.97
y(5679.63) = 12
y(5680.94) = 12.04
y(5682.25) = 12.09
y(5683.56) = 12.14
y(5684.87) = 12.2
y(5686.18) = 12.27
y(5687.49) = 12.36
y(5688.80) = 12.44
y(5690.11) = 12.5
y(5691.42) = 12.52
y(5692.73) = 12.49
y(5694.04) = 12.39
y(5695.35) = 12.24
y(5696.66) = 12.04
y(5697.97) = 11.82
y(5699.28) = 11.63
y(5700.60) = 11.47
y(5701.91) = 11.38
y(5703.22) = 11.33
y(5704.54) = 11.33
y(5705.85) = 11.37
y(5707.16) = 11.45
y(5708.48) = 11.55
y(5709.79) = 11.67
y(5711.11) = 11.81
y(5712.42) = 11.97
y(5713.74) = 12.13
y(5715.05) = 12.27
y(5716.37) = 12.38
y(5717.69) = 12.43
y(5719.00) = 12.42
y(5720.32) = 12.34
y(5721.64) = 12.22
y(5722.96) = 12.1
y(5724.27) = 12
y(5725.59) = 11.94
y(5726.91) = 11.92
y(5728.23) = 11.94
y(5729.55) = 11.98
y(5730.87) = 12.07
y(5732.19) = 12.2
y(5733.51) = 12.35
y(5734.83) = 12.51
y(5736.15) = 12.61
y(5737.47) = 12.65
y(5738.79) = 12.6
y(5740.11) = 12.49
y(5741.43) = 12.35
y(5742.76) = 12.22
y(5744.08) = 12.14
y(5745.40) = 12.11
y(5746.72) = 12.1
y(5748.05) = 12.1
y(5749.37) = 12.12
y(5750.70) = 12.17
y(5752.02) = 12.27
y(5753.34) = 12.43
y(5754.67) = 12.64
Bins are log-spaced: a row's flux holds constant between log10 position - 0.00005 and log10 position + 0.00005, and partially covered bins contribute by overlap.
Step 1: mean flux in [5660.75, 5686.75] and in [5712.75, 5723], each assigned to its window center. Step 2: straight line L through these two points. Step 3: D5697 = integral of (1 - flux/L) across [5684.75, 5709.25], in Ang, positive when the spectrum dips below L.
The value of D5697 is 0.76 Ang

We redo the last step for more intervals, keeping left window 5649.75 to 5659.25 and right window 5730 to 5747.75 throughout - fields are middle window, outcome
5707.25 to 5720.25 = 0.3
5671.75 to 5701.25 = 0.7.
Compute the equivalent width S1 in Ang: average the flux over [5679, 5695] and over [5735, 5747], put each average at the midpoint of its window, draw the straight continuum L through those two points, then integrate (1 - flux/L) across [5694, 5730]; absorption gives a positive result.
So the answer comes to 1.25 Ang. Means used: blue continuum 12.3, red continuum 12.4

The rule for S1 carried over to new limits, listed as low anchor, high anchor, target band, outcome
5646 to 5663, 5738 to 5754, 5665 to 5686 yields 0.2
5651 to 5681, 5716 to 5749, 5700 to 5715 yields 0.9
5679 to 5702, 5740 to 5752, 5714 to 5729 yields 0.0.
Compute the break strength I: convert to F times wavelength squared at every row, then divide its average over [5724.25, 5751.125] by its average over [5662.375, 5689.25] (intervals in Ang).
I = 1.0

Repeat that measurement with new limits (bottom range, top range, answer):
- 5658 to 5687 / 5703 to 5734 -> 0.98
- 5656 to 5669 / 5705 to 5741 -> 0.98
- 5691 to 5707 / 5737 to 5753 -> 1.06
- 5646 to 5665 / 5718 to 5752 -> 1.01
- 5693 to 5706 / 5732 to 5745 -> 1.07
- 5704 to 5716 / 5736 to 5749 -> 1.06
